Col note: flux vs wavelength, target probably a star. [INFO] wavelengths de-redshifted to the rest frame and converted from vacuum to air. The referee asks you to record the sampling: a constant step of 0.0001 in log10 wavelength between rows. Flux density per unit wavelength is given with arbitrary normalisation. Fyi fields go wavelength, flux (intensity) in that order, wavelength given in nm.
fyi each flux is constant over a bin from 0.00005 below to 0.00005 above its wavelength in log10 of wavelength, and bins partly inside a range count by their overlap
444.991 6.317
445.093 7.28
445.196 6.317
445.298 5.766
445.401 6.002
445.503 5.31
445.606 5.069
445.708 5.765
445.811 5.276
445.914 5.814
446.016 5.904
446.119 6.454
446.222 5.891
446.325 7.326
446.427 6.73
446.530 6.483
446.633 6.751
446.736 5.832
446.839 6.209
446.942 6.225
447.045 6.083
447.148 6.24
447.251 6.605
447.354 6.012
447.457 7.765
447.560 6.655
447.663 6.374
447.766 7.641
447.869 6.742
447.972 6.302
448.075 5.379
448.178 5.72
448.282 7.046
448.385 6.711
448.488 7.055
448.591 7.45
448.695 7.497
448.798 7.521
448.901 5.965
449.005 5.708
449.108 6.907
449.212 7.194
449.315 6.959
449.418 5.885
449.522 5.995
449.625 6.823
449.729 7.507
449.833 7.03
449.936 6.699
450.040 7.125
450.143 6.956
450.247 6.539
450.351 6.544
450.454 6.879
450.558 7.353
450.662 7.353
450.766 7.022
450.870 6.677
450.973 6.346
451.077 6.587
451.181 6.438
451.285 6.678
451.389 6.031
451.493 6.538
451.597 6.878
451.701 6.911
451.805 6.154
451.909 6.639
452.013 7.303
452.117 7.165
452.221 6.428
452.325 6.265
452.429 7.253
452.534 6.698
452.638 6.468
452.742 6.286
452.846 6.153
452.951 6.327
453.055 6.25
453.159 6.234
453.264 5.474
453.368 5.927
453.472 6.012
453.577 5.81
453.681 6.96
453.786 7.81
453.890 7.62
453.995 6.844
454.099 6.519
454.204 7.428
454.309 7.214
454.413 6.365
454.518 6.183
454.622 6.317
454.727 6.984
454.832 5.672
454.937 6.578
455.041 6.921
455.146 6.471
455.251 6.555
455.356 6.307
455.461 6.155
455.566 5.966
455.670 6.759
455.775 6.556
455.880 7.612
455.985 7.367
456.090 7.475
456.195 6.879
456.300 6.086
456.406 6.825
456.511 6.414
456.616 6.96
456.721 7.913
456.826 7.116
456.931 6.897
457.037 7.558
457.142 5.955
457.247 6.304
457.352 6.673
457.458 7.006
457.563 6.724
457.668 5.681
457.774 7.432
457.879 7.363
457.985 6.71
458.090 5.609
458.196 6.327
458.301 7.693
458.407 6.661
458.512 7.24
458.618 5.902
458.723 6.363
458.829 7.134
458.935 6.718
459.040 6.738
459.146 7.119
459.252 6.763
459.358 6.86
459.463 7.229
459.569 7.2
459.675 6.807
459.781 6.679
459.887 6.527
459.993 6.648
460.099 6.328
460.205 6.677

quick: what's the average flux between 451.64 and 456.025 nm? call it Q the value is 6.59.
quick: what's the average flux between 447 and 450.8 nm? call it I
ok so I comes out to 6.74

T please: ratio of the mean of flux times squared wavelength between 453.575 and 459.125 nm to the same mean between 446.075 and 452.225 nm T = 1.05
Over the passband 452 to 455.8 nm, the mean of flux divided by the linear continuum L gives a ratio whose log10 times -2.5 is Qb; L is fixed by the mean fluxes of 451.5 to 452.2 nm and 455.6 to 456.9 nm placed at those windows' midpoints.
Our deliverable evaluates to 0.056 mag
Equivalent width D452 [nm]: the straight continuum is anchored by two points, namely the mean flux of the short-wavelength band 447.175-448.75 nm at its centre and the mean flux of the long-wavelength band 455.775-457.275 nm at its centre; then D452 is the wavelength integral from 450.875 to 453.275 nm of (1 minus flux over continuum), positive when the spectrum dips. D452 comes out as 0.11 nm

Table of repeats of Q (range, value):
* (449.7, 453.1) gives 6.71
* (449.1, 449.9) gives 6.78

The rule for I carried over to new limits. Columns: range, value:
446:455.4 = 6.61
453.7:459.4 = 6.76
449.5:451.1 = 6.86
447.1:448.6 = 6.63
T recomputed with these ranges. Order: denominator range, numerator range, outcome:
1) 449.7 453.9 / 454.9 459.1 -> 1.04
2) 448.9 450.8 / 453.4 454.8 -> 1.01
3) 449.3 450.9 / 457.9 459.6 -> 1.03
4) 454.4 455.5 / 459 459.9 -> 1.10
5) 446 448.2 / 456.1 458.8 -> 1.10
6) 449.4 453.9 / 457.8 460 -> 1.06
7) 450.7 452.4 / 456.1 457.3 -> 1.05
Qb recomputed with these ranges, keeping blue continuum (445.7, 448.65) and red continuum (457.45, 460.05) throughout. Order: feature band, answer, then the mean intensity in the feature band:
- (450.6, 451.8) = -0.02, 6.66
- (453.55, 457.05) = -0.02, 6.79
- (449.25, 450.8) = -0.05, 6.85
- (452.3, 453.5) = 0.05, 6.29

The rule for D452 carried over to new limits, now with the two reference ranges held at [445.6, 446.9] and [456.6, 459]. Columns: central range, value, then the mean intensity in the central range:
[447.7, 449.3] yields -0.11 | 6.73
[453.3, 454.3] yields -0.03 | 6.77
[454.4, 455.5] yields 0.03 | 6.41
